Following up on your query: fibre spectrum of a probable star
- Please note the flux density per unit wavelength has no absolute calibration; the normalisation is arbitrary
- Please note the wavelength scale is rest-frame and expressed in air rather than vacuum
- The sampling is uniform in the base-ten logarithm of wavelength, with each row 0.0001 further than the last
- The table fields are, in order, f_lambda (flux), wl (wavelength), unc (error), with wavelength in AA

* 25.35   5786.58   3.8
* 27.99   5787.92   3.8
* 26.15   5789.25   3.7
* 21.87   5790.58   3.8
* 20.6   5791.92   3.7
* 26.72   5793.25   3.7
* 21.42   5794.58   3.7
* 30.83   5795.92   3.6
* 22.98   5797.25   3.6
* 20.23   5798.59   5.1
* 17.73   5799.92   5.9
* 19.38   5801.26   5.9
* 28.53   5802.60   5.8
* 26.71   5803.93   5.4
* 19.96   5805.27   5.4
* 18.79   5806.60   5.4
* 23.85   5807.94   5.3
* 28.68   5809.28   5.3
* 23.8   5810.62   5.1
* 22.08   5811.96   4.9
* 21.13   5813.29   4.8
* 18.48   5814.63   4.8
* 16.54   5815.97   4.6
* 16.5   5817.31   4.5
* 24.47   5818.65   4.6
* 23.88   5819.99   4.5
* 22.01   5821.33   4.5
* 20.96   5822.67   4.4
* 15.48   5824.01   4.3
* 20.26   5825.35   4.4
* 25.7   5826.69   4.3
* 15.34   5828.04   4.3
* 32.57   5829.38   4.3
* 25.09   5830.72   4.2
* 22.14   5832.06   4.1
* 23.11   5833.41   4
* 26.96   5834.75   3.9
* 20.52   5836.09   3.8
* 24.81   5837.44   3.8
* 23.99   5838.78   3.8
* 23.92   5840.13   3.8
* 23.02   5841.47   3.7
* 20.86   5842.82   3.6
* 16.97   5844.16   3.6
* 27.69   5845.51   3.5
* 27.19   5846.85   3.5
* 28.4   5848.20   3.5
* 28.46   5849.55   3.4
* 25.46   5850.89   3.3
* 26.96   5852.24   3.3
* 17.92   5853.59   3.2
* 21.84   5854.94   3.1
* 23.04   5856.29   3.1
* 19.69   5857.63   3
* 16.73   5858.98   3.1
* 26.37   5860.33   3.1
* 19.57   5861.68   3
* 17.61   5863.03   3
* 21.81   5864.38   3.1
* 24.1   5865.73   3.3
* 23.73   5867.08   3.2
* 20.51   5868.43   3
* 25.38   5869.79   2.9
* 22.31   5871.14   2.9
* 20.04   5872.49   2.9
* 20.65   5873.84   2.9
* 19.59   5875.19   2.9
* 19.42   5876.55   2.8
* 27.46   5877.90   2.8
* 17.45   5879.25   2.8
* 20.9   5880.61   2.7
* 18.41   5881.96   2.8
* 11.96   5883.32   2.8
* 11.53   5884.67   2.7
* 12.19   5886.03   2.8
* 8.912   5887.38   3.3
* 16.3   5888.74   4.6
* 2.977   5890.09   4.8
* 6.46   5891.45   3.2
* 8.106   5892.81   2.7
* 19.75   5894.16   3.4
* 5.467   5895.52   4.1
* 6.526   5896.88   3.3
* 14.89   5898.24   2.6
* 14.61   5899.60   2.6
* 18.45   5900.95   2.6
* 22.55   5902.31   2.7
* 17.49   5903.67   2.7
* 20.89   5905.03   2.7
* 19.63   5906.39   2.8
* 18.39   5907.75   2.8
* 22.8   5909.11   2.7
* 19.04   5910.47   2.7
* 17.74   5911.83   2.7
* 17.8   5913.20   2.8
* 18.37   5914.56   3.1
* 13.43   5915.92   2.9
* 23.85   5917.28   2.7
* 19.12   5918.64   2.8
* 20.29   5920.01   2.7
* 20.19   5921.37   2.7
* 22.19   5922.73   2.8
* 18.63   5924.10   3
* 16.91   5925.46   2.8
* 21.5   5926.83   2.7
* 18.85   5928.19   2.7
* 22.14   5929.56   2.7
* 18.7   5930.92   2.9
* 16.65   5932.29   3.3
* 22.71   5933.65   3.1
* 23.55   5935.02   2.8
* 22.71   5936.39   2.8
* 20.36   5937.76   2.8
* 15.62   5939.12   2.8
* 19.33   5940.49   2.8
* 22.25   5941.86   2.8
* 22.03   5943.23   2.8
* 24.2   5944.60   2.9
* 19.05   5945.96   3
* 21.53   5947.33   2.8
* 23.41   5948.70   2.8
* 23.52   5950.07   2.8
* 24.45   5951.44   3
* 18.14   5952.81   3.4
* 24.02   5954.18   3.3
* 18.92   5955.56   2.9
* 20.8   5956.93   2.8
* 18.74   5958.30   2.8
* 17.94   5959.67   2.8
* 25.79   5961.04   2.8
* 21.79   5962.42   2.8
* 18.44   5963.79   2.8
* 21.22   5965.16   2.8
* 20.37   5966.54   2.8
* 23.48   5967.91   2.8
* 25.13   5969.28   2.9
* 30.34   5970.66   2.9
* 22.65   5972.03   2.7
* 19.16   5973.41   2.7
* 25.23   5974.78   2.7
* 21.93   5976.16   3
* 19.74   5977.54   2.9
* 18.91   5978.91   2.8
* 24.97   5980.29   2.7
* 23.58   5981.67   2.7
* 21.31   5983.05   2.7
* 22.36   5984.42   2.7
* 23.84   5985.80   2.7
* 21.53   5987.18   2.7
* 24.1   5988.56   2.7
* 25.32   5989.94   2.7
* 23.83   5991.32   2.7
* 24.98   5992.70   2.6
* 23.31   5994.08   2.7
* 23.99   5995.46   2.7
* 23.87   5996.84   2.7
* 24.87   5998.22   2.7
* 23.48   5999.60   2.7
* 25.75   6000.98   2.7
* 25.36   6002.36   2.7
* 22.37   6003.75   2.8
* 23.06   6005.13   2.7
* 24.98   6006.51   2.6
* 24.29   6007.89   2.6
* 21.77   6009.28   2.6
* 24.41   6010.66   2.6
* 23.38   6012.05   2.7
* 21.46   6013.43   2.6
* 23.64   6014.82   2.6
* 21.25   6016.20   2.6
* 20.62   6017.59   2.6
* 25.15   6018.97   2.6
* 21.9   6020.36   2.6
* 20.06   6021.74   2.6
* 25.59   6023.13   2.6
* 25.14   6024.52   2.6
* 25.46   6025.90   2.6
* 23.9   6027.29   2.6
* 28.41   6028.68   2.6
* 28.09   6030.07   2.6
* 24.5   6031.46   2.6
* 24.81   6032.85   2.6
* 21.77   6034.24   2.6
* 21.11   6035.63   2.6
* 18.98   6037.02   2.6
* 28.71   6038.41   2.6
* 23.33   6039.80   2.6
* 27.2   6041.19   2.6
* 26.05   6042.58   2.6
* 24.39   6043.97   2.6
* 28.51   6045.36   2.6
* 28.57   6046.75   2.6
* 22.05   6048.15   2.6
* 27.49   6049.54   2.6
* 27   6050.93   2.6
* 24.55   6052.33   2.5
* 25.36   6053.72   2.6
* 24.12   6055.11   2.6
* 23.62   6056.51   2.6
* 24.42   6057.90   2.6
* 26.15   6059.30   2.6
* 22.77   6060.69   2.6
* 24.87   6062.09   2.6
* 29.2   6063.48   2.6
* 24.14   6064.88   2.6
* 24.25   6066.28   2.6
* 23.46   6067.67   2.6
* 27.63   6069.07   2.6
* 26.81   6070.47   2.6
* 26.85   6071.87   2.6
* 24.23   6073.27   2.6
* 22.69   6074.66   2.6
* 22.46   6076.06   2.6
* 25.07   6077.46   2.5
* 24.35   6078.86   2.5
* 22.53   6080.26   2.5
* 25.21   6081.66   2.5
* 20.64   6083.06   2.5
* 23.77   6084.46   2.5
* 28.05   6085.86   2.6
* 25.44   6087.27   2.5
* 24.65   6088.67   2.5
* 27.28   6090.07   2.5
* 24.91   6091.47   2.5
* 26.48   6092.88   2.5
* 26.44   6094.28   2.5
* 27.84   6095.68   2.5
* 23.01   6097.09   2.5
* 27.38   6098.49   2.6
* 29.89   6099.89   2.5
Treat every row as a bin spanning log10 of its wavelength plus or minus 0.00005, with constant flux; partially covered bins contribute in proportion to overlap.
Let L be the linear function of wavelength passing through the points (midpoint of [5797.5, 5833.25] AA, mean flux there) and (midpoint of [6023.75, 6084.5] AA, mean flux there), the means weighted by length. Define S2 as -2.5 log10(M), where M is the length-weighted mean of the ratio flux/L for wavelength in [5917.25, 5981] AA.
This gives 0.11 mag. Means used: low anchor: 22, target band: 21.3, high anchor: 24.9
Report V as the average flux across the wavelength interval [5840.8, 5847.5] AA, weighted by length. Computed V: 23.2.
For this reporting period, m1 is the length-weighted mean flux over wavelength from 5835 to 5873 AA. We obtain 22.9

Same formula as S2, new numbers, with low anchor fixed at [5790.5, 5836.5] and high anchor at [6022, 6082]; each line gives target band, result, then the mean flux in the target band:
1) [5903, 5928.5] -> 0.21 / 19.3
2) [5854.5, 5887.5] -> 0.16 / 19.8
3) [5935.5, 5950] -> 0.13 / 21.2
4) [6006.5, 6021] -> 0.08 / 22.9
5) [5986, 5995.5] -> 0.02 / 23.8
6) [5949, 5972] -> 0.09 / 22.1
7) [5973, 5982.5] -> 0.10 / 22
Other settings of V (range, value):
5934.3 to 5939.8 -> 20.6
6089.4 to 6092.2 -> 26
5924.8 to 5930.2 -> 19.8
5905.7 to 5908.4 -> 19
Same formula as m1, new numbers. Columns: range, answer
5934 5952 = 21.7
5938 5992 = 22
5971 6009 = 23.3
